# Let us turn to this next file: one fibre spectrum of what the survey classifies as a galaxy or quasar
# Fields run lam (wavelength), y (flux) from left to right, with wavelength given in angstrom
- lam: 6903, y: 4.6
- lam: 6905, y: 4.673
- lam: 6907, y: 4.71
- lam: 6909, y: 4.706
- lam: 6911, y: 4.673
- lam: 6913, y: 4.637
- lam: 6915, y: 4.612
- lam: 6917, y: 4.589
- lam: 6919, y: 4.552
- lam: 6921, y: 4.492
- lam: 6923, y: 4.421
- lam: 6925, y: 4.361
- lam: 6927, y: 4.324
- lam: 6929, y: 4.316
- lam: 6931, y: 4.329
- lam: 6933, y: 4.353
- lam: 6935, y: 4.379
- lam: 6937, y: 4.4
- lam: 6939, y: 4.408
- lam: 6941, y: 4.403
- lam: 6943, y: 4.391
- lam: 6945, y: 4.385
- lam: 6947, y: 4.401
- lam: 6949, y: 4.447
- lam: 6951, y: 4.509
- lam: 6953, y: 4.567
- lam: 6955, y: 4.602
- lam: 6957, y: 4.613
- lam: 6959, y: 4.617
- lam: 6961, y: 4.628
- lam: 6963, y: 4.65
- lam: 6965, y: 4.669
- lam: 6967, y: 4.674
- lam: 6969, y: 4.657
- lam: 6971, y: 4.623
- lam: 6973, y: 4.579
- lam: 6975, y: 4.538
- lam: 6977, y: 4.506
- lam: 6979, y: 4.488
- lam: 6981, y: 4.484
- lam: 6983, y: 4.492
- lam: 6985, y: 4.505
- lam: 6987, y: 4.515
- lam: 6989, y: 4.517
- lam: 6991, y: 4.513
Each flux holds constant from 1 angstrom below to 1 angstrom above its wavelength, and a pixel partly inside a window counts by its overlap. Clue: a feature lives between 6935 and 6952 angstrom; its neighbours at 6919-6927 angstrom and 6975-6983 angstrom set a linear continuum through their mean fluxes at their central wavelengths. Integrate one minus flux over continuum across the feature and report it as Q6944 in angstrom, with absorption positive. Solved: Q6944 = 0.1 angstrom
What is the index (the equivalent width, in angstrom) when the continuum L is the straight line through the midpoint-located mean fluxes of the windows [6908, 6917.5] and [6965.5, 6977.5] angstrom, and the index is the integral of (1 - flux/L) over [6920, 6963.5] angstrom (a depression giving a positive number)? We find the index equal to 1.62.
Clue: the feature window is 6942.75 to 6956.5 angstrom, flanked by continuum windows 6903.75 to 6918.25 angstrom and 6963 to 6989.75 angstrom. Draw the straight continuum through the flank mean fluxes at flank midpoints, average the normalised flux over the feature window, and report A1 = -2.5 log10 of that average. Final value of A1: 0.03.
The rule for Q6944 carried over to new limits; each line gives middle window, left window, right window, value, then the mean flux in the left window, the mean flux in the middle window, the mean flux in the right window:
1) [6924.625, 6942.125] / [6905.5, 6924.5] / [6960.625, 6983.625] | 0.9 angstrom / 4.59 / 4.36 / 4.58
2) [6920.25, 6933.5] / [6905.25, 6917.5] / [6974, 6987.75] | 0.7 angstrom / 4.66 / 4.37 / 4.5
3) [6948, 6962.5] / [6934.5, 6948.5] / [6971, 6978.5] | -0.4 angstrom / 4.4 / 4.57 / 4.55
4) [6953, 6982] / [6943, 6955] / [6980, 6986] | -0.7 angstrom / 4.47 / 4.59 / 4.49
